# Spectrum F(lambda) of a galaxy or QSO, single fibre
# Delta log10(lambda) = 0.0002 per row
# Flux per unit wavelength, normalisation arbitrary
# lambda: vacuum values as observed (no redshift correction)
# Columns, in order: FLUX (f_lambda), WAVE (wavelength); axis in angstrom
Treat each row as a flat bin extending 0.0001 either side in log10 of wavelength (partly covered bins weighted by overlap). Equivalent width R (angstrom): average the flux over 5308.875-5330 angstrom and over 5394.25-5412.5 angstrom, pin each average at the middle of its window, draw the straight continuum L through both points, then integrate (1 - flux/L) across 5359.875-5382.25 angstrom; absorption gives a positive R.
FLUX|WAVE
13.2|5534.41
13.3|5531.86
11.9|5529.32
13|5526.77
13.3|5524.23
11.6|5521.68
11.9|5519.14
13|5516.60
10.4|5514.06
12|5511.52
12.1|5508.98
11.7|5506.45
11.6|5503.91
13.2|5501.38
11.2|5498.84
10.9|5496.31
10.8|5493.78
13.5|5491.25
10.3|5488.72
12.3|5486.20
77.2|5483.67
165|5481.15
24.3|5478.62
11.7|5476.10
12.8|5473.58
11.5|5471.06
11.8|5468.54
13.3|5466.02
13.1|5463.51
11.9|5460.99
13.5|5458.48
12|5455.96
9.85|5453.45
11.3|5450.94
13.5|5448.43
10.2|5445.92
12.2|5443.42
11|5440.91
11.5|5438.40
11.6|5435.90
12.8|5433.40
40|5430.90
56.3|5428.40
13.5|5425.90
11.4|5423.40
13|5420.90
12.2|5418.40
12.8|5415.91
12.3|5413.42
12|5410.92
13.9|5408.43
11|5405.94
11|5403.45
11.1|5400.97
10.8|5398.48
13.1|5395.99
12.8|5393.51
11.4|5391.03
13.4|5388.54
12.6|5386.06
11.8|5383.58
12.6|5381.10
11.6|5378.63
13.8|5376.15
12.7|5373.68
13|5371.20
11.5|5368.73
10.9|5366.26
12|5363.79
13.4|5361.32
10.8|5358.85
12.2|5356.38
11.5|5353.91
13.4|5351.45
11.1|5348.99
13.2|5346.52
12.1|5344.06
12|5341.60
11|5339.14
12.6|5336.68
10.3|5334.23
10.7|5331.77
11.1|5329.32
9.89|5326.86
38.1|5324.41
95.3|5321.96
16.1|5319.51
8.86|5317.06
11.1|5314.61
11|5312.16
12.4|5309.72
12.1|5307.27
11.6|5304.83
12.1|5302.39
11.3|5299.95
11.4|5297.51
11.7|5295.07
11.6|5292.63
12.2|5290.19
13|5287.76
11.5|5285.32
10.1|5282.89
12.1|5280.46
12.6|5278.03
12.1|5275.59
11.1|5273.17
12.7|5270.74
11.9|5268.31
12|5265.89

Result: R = 5.7 angstrom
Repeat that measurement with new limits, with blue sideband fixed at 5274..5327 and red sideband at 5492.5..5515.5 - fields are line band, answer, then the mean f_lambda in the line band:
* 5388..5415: 4.1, 12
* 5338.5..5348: 2.2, 12.1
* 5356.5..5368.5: 2.7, 11.8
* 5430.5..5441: -2.3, 16.3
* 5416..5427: 0.9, 12.5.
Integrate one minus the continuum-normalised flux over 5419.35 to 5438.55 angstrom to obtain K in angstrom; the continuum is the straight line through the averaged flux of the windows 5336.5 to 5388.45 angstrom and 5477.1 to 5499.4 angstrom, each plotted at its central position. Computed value 3.01 angstrom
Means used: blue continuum 12.2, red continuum 37.8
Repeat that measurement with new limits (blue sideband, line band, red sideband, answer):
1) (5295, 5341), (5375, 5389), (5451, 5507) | 4.9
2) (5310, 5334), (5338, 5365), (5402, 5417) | 9.9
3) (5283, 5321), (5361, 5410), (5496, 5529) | 0.2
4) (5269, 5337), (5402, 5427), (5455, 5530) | 8.0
